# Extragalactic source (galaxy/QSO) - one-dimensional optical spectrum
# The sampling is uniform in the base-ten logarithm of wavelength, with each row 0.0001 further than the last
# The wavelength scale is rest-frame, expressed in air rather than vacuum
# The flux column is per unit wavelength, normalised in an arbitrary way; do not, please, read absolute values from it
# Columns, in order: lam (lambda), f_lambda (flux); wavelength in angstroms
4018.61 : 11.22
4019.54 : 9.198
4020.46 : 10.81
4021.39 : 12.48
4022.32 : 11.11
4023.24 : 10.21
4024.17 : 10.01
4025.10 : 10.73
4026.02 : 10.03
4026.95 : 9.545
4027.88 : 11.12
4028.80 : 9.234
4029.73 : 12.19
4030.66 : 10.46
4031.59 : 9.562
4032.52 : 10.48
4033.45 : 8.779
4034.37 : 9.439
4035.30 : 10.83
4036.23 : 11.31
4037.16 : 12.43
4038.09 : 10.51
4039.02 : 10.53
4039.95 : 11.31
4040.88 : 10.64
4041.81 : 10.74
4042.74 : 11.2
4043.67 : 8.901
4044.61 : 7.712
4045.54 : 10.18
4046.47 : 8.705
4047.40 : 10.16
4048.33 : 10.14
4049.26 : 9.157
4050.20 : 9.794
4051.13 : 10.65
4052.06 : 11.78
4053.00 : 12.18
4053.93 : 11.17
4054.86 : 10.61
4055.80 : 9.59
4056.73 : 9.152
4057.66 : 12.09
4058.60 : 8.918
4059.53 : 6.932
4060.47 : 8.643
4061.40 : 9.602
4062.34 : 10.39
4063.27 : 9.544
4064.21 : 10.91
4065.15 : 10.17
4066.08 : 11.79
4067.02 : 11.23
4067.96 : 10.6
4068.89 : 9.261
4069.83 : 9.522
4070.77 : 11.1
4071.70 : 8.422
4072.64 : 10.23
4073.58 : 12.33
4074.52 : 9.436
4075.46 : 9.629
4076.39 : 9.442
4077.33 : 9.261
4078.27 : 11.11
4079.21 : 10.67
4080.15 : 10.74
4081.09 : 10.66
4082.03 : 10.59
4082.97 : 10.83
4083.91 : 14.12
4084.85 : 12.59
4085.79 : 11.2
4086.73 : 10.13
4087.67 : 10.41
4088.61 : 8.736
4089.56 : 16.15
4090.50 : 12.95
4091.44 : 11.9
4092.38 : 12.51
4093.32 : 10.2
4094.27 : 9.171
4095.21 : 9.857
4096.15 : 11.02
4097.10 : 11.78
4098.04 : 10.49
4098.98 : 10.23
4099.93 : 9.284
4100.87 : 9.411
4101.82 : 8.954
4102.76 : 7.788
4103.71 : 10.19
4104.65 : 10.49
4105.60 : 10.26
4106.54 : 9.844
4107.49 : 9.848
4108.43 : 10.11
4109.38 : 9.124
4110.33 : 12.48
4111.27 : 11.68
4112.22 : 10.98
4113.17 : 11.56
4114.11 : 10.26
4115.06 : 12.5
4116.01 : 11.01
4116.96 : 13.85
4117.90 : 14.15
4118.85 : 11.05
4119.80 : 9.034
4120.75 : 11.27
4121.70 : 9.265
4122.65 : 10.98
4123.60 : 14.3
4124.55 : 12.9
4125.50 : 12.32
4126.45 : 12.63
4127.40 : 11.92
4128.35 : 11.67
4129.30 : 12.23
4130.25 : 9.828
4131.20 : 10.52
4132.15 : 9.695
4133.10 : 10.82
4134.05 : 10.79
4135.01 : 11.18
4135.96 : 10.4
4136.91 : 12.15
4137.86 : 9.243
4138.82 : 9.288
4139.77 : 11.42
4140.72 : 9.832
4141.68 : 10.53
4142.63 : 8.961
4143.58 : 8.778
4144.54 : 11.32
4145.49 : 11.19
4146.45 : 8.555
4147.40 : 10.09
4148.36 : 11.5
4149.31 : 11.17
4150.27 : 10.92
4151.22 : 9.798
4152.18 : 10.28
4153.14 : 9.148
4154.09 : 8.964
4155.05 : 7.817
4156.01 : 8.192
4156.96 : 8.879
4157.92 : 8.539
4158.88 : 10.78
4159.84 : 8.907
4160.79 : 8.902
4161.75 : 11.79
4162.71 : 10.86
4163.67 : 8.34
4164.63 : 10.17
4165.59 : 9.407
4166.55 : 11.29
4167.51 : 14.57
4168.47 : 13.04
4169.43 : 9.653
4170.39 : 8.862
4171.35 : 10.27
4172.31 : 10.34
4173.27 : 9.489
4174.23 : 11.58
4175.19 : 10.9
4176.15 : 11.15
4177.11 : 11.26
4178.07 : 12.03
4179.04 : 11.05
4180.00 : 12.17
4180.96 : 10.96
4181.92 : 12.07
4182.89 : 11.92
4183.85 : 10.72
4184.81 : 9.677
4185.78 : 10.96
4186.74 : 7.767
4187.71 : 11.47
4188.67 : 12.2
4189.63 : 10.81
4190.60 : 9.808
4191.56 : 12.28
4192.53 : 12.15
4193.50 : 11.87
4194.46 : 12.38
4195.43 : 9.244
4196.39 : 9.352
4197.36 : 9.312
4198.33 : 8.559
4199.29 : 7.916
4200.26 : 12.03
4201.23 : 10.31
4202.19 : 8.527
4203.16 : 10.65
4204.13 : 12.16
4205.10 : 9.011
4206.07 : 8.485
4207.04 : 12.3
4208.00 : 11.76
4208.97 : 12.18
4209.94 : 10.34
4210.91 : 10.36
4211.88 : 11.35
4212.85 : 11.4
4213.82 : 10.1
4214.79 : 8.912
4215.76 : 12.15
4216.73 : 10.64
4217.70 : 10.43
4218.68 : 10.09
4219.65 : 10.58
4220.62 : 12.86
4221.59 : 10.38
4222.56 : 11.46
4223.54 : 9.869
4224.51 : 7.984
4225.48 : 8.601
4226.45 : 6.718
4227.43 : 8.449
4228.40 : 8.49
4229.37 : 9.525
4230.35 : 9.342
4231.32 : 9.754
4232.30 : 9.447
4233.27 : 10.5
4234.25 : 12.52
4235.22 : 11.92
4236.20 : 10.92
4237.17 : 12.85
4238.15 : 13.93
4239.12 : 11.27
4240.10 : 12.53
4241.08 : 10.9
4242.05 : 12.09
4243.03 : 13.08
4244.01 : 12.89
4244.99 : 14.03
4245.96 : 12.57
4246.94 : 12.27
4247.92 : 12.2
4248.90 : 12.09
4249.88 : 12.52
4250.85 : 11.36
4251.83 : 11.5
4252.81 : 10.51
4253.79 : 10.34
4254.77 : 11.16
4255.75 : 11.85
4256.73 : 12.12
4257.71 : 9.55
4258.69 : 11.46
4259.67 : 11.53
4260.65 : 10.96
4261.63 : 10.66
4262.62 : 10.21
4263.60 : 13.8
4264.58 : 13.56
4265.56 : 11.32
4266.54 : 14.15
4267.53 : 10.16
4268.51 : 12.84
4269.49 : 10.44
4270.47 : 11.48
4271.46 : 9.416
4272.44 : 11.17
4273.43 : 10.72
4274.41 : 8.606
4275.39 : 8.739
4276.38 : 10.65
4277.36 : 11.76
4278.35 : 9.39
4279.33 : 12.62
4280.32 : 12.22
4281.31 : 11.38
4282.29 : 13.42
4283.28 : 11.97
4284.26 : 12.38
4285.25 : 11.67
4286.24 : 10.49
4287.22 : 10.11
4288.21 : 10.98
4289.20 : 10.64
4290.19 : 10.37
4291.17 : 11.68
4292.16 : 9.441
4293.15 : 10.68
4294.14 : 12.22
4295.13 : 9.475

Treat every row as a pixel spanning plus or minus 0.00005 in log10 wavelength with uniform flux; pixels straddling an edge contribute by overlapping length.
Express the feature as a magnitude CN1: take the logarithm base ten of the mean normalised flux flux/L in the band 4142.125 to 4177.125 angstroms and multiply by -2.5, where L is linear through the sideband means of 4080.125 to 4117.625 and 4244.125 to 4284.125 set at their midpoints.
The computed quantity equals 0.10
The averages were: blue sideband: 10.9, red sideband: 11.5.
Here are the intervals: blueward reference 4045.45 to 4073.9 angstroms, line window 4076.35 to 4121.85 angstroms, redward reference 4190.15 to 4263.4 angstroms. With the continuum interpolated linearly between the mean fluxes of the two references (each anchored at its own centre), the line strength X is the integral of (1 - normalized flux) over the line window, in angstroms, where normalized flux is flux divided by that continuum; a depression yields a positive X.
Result -2.4 angstroms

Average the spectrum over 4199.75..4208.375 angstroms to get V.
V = 10.6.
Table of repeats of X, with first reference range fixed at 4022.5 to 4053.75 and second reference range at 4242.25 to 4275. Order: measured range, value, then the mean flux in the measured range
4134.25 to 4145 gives 0.61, 10.3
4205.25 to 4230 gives 2.52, 10.2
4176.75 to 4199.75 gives 0.90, 10.7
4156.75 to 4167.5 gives 0.98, 10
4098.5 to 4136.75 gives -0.50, 10.9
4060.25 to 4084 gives 0.40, 10.4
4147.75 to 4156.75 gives 1.02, 9.73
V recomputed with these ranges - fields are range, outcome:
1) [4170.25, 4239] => 10.6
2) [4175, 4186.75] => 11.1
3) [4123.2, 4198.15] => 10.6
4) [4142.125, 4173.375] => 10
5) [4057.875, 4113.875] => 10.5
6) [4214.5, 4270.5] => 11.2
